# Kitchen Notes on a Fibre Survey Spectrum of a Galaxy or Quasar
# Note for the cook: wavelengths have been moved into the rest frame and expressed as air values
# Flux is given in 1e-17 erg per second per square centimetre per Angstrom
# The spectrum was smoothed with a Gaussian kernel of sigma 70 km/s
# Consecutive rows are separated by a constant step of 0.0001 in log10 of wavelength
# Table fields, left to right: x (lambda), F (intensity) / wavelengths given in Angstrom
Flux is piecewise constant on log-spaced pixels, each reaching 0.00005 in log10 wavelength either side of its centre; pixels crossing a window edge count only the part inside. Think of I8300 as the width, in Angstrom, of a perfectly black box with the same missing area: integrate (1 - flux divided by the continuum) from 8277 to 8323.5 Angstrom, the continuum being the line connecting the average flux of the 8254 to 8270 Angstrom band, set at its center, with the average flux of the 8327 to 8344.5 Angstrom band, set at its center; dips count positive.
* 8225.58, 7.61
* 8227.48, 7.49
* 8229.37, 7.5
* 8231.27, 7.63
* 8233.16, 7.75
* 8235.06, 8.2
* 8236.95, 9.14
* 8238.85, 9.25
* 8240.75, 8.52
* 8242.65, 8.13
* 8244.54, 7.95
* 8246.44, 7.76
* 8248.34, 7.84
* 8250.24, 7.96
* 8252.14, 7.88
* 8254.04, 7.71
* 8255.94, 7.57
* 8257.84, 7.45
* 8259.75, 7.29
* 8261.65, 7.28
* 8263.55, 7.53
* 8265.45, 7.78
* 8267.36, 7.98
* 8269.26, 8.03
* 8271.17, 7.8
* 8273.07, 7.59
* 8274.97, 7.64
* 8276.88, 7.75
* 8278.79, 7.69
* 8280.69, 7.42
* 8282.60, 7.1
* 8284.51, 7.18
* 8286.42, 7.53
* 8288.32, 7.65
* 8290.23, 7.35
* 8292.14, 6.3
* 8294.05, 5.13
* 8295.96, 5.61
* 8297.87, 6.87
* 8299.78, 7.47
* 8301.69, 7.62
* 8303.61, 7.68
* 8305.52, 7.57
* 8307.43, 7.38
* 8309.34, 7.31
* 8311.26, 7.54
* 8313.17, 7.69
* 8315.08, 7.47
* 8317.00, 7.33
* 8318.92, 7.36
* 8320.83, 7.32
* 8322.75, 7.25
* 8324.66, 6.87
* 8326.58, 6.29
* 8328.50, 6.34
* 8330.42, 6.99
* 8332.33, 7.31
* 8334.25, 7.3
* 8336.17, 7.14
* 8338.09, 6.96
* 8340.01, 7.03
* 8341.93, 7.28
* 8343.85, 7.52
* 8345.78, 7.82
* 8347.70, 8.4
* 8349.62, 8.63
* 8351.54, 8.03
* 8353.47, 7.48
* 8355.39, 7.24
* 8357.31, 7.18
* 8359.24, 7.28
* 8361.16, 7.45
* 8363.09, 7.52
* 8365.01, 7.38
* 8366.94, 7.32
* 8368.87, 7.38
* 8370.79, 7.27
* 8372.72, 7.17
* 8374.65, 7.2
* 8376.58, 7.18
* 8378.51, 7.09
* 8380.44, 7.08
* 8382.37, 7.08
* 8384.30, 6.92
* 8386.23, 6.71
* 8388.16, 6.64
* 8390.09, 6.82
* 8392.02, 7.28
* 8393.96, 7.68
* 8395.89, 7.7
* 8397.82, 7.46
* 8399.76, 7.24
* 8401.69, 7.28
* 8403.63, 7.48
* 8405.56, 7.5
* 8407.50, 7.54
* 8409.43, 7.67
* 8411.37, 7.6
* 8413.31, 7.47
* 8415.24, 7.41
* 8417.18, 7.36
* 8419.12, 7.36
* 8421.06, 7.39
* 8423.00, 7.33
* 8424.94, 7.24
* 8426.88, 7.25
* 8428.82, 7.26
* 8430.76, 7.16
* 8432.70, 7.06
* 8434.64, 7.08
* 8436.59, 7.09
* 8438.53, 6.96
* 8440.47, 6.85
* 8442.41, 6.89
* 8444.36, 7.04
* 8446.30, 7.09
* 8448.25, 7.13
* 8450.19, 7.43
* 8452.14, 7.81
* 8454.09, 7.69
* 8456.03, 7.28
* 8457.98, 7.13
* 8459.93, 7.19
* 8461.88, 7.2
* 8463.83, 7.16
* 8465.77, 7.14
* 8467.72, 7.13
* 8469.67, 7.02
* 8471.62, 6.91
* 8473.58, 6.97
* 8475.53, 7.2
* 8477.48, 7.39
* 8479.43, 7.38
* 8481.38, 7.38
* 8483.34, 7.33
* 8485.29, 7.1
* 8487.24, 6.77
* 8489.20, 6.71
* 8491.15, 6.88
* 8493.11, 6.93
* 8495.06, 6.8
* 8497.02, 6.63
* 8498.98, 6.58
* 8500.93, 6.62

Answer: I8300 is 0.74 Angstrom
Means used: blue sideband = 7.61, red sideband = 7.07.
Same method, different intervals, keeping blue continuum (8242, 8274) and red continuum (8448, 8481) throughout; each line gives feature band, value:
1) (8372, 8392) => 1.2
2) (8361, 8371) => 0.1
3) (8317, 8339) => 1.6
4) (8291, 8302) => 1.7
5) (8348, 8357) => -0.4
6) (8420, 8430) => 0.1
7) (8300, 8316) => 0.2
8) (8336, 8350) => -0.1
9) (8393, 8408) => -0.2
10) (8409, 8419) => -0.2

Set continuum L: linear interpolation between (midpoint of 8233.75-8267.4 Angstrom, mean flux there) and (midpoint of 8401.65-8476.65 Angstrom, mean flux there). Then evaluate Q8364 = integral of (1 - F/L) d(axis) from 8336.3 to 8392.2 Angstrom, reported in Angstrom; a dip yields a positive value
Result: 1.6 Angstrom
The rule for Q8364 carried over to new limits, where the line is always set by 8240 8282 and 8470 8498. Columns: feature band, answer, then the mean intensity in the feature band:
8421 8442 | 0.2 Angstrom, 7.14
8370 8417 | 0.3 Angstrom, 7.27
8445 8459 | -0.4 Angstrom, 7.36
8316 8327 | 0.6 Angstrom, 7.11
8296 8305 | 0.4 Angstrom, 7.23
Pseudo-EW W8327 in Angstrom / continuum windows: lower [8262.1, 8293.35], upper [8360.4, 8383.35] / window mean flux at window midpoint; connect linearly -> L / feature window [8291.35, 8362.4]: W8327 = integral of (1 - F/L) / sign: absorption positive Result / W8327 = 1.3 Angstrom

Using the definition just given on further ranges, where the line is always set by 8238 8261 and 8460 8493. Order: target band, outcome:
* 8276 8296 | 2.0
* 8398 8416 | -0.3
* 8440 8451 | 0.2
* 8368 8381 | 0.5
